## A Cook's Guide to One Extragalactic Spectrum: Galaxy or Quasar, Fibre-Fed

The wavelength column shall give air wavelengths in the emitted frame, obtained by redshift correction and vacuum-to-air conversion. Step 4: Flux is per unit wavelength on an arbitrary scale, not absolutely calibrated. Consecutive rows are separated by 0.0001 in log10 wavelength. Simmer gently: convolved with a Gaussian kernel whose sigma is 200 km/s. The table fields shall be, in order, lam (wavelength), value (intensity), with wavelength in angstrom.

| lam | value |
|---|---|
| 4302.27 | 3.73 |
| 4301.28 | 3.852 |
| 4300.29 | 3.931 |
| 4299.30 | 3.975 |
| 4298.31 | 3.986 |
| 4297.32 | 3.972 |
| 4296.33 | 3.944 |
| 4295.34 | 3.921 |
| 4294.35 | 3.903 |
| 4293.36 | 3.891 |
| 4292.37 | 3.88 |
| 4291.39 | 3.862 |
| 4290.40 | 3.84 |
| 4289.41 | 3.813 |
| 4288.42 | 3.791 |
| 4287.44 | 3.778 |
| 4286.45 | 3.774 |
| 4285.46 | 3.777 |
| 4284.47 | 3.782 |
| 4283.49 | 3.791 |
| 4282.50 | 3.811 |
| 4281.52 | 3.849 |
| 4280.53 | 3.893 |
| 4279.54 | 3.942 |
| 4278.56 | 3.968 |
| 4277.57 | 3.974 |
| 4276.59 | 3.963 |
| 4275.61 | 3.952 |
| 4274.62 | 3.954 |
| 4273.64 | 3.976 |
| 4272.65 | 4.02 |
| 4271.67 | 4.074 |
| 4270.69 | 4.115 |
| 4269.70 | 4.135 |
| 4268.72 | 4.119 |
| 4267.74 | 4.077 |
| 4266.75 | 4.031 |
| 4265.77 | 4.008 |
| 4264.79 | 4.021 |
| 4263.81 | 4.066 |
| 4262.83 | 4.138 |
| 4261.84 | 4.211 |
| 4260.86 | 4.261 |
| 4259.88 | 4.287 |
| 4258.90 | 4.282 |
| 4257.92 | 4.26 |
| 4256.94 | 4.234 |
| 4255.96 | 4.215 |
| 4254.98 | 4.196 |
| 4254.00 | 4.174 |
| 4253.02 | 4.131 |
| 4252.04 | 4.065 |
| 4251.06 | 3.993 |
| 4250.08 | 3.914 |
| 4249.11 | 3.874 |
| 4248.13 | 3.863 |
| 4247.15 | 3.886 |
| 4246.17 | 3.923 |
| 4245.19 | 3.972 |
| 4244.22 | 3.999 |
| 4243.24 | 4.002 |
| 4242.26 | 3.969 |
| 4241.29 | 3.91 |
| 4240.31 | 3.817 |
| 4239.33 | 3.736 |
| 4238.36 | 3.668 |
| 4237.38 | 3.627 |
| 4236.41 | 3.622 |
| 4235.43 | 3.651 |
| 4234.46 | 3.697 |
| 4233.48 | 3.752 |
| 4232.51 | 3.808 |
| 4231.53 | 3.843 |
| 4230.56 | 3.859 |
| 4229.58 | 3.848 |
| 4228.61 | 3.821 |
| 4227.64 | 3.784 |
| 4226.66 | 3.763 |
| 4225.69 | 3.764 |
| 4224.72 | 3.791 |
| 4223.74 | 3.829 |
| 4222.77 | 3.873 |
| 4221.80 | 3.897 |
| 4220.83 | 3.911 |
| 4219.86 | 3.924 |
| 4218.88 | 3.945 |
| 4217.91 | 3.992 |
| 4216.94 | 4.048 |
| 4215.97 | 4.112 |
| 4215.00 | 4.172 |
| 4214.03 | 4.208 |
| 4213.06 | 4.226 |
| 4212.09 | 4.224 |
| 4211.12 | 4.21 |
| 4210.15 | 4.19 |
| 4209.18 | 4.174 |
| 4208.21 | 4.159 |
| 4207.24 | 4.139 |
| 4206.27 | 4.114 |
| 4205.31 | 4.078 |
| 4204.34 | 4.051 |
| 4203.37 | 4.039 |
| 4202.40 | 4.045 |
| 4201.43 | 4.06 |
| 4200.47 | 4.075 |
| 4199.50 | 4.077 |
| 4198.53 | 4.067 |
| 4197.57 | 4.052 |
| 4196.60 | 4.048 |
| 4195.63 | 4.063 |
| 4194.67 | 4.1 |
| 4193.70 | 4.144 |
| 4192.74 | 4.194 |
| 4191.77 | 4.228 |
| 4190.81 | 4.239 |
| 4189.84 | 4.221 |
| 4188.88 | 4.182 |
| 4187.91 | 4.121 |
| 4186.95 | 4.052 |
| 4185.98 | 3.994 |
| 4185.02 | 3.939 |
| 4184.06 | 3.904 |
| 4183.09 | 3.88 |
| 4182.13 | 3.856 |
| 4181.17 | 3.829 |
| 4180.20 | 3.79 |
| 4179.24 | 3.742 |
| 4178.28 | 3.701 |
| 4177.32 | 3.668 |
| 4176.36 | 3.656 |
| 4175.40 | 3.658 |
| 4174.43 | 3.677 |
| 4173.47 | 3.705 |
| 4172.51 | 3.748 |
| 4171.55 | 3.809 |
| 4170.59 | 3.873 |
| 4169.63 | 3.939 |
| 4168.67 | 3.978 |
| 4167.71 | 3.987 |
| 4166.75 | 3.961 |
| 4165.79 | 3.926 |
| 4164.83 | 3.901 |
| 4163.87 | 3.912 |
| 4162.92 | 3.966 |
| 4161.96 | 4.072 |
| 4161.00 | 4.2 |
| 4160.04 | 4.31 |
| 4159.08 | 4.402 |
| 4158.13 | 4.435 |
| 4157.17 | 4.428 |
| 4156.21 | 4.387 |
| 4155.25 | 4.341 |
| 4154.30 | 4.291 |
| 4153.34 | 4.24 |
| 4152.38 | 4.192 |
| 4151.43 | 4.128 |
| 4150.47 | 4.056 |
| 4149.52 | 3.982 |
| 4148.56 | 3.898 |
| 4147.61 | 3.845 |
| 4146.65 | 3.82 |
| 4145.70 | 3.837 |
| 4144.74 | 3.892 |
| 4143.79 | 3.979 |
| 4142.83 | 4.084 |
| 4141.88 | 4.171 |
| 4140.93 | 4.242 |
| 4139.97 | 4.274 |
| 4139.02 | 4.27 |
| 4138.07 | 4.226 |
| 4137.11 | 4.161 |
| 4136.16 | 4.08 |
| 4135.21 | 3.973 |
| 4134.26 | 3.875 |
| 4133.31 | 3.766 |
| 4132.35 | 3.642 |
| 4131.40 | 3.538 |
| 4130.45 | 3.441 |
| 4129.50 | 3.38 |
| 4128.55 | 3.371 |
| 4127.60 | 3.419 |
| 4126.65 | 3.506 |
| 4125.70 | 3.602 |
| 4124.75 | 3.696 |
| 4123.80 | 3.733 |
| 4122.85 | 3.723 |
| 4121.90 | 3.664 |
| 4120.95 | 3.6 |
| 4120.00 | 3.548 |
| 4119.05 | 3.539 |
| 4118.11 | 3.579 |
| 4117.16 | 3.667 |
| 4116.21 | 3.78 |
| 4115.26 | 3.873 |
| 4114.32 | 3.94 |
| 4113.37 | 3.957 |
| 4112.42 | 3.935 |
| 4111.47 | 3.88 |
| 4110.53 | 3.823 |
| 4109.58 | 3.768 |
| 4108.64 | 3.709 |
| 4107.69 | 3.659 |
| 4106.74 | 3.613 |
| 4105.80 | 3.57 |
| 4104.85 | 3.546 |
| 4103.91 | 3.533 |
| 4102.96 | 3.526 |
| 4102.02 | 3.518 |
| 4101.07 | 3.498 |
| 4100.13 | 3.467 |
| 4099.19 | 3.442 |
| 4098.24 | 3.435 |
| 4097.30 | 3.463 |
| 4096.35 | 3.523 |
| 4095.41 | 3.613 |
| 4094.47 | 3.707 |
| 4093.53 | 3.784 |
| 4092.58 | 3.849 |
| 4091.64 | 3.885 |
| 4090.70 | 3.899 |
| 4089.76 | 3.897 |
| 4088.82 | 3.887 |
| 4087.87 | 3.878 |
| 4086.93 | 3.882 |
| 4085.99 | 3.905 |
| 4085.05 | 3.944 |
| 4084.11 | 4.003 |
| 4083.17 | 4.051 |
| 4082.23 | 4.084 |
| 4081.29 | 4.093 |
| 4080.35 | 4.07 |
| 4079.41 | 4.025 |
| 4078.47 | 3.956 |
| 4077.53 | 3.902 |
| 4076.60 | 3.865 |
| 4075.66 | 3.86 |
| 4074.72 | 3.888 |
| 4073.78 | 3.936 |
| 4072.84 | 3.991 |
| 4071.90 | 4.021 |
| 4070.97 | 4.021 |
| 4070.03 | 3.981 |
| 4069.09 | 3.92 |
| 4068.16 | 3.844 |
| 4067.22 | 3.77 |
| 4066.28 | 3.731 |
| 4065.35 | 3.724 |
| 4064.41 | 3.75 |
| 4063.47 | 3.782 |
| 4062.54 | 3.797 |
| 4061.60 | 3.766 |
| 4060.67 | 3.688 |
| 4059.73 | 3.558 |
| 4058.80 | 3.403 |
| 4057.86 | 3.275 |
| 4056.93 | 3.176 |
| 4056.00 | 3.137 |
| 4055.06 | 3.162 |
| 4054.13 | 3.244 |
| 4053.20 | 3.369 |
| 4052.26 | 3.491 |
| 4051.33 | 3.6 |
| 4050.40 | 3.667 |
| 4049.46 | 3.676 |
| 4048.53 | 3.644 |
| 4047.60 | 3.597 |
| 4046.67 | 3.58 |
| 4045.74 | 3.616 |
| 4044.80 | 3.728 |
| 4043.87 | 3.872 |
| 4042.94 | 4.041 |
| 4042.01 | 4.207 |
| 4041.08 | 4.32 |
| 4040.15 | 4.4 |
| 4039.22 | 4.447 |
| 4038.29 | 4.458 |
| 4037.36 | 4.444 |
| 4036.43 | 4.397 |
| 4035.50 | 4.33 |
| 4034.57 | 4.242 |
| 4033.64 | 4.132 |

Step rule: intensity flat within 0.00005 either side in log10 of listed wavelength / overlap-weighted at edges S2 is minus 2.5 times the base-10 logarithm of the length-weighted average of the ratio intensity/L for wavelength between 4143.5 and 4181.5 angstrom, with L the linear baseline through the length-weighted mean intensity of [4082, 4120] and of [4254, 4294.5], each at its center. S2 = -0.042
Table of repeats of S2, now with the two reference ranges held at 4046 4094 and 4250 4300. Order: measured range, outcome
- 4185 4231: -0.033 mag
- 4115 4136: 0.055 mag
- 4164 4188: 0.010 mag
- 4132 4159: -0.067 mag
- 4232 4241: 0.069 mag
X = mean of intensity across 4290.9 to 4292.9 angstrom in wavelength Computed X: 3.88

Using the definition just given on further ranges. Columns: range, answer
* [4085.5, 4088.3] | 3.89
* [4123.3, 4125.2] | 3.71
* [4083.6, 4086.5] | 3.95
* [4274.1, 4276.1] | 3.96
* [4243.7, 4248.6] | 3.93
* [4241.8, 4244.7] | 3.98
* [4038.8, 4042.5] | 4.34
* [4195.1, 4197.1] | 4.05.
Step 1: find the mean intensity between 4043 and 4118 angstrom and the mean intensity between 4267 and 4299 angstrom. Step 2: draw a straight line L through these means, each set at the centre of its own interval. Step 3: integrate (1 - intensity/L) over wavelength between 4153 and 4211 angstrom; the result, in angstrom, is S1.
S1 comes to -3.1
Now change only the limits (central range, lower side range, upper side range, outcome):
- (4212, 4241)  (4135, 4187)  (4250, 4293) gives 1.0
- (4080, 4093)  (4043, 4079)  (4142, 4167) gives -0.5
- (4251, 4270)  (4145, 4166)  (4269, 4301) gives -0.9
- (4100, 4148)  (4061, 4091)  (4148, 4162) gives 4.0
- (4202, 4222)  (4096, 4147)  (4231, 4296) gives -1.1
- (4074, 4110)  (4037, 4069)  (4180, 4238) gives 0.3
